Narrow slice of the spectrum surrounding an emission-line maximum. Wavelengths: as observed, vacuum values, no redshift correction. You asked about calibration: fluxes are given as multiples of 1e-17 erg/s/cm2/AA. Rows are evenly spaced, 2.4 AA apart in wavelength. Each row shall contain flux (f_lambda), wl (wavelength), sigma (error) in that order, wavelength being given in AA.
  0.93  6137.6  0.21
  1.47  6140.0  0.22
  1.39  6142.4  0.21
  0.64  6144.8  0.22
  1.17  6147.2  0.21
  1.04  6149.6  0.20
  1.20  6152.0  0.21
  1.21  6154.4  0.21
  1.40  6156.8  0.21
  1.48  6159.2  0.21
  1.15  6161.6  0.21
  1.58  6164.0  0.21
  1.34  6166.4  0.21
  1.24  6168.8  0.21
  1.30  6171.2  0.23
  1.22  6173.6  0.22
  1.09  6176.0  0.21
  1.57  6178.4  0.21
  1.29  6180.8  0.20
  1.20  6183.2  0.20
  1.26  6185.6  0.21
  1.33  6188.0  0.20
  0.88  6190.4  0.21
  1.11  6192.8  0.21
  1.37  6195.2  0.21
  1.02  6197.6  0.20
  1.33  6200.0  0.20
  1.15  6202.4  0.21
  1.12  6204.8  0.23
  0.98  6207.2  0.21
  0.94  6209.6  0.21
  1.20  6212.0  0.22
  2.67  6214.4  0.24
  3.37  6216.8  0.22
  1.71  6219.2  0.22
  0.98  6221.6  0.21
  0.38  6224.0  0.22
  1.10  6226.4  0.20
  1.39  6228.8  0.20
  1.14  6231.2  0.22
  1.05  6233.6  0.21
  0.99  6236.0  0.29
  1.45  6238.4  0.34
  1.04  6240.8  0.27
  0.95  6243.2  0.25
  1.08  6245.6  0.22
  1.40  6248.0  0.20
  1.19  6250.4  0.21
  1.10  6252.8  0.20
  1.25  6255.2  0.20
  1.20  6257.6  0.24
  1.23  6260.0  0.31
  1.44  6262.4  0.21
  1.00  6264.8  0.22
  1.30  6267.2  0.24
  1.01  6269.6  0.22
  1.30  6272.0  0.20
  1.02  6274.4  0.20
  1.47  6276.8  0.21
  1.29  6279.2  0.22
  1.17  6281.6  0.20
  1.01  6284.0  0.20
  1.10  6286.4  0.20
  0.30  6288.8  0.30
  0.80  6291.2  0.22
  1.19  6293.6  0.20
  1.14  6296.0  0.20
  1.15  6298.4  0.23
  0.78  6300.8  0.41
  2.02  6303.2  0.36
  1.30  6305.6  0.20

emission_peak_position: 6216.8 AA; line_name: H-beta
